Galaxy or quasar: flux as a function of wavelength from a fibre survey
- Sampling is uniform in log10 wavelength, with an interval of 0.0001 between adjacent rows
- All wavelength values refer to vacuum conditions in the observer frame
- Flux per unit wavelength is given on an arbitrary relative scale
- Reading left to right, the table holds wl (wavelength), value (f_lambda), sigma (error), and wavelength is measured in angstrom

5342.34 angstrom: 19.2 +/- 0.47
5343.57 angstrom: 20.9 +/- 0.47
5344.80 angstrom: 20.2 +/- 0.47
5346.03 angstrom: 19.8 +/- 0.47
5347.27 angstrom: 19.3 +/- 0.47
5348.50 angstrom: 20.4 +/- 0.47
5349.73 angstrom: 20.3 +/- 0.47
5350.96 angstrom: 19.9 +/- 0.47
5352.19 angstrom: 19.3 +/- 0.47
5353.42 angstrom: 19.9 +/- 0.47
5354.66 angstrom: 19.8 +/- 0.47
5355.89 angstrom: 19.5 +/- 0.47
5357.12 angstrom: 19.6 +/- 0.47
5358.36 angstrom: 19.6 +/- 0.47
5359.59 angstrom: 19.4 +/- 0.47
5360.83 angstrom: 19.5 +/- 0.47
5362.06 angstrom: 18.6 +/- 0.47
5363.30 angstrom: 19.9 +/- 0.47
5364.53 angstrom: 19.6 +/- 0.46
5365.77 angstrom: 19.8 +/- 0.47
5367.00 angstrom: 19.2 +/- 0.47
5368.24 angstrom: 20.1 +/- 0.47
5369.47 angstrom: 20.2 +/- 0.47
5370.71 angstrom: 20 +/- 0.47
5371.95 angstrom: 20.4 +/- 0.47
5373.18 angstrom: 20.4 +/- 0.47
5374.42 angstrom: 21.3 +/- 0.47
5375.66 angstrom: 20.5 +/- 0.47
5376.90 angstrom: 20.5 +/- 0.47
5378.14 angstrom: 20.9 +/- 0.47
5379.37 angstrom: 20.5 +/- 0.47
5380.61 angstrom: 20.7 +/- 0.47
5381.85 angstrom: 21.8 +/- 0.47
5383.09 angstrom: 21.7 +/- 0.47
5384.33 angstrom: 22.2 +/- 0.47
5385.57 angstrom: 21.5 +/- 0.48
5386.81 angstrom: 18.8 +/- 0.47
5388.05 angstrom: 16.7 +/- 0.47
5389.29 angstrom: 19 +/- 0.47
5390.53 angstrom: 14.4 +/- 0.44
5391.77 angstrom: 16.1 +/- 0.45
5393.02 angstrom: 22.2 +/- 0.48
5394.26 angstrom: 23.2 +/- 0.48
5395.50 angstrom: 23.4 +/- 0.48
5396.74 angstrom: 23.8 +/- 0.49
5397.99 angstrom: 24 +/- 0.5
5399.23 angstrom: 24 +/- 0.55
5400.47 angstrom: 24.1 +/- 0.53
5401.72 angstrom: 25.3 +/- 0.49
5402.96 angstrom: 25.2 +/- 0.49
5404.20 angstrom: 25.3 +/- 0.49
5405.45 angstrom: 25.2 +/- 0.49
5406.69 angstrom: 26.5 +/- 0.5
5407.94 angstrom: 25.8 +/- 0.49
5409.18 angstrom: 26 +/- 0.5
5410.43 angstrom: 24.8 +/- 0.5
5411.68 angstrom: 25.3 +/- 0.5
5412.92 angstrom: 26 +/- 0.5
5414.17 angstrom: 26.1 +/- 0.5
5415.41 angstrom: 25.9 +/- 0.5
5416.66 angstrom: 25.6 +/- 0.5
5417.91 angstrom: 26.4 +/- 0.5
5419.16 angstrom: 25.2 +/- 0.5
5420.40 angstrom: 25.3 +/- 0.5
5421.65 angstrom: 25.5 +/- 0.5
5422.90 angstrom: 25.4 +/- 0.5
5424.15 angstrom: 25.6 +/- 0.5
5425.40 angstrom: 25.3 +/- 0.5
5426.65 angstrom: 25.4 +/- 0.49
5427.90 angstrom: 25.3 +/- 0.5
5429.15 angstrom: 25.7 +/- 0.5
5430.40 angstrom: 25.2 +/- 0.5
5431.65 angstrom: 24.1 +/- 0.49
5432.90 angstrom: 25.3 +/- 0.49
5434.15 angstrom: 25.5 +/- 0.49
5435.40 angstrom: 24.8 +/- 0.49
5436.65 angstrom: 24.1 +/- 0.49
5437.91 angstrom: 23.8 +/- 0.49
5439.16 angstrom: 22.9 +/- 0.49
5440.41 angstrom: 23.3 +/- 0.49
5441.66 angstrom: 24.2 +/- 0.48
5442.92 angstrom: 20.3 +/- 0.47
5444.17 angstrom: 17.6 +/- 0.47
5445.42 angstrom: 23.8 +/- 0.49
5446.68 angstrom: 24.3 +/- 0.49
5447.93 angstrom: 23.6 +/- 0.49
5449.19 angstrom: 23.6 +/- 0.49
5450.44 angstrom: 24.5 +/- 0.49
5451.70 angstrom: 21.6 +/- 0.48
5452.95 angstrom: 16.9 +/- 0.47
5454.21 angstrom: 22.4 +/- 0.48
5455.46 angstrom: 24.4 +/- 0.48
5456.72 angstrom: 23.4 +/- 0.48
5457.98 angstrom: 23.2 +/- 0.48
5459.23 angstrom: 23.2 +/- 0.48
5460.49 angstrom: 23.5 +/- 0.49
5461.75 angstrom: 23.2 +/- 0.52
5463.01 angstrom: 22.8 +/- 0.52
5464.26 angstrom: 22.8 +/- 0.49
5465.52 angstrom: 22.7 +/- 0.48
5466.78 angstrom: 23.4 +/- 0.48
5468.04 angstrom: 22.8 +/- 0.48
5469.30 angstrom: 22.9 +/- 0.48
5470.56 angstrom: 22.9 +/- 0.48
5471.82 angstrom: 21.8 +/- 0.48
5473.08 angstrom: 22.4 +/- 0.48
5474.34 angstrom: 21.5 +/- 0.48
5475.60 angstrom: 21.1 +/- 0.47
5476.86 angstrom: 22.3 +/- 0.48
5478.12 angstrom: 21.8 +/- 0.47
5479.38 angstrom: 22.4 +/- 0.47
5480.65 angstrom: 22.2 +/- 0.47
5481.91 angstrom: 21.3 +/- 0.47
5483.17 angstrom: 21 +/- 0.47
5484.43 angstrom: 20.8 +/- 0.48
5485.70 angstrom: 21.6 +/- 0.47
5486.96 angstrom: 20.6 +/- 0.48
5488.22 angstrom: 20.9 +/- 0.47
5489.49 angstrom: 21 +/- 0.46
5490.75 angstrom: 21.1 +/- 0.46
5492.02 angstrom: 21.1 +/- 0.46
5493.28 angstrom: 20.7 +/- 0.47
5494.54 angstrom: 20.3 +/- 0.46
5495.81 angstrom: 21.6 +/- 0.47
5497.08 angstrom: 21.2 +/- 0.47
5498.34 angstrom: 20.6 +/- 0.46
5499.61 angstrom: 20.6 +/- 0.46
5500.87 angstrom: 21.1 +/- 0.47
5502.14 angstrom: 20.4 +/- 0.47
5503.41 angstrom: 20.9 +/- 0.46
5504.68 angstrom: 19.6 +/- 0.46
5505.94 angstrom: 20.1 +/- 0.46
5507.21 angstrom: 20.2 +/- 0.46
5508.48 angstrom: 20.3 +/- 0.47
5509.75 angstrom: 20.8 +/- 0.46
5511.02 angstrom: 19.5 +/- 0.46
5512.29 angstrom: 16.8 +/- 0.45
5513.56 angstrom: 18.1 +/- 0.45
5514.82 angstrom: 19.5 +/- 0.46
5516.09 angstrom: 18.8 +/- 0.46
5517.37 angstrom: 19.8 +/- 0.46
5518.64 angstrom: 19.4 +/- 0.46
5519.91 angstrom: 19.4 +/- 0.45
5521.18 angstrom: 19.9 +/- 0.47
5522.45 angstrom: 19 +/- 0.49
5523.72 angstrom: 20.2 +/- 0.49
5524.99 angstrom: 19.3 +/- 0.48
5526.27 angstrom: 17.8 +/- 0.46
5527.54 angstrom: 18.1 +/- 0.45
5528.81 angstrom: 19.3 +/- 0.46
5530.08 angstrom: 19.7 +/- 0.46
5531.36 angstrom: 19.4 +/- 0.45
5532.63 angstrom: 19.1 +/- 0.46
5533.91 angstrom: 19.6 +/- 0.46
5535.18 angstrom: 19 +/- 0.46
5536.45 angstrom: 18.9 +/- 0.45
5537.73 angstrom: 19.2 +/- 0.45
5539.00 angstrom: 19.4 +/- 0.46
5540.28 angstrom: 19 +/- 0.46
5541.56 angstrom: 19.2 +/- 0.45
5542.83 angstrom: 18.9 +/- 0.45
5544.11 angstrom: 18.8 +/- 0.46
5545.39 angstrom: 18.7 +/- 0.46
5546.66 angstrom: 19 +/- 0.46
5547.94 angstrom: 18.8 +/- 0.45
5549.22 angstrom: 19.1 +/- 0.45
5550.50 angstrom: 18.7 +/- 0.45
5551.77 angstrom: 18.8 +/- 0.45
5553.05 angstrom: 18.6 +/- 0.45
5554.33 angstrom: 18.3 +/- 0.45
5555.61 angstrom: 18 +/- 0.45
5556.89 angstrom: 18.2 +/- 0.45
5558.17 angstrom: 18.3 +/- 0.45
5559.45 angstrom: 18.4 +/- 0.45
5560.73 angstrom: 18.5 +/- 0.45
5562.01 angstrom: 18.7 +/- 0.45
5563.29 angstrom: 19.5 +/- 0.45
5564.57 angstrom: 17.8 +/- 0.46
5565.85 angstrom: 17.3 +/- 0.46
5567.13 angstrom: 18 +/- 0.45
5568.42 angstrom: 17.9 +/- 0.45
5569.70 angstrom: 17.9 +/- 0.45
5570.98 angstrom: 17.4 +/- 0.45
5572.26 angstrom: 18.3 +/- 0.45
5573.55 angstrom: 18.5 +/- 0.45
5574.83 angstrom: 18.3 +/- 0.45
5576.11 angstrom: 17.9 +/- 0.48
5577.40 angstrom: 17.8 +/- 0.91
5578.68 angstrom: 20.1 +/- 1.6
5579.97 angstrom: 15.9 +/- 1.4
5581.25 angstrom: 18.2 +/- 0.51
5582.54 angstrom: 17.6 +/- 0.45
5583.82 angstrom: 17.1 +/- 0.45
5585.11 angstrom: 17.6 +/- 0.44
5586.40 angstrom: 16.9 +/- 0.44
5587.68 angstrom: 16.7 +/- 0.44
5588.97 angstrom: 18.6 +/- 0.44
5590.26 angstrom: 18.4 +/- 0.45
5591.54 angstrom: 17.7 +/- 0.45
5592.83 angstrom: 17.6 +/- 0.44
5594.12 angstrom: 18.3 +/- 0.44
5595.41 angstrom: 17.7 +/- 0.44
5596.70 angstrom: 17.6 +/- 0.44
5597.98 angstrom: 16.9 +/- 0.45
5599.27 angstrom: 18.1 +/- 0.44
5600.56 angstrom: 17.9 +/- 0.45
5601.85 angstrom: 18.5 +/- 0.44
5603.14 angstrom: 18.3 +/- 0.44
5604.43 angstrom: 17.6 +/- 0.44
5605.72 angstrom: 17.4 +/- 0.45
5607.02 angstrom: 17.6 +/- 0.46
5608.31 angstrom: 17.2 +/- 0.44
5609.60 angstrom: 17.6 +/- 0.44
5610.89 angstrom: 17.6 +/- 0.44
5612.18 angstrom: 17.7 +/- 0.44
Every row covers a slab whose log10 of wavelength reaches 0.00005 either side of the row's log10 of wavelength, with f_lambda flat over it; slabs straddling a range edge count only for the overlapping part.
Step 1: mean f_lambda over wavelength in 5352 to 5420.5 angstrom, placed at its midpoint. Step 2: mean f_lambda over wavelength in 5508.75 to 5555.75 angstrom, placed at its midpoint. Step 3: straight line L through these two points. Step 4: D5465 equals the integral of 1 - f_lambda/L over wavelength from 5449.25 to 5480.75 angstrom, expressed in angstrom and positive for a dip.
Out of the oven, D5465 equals -3.3 angstrom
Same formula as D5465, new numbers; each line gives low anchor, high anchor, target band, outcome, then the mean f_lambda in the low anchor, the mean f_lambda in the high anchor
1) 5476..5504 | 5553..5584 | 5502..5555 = 1.2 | 21.2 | 18.1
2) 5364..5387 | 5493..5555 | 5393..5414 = -4.6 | 20.6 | 19.4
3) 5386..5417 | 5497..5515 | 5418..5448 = -2.7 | 23.3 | 20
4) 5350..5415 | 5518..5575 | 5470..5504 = -2.7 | 21.5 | 18.8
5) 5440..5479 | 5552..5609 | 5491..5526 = 1.2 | 22.5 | 17.9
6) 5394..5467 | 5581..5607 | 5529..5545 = 0.6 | 24.2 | 17.7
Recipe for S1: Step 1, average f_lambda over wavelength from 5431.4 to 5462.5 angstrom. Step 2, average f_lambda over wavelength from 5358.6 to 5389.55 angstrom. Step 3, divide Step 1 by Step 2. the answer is 1.15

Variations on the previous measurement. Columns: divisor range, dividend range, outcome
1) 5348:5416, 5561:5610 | 0.83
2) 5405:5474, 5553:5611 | 0.75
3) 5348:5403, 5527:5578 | 0.91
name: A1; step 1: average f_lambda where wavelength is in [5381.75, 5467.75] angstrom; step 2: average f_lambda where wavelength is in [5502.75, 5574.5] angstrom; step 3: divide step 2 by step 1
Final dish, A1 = 0.81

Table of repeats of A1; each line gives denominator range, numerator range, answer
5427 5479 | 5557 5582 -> 0.79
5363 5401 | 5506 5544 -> 0.93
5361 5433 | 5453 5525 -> 0.93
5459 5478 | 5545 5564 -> 0.83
